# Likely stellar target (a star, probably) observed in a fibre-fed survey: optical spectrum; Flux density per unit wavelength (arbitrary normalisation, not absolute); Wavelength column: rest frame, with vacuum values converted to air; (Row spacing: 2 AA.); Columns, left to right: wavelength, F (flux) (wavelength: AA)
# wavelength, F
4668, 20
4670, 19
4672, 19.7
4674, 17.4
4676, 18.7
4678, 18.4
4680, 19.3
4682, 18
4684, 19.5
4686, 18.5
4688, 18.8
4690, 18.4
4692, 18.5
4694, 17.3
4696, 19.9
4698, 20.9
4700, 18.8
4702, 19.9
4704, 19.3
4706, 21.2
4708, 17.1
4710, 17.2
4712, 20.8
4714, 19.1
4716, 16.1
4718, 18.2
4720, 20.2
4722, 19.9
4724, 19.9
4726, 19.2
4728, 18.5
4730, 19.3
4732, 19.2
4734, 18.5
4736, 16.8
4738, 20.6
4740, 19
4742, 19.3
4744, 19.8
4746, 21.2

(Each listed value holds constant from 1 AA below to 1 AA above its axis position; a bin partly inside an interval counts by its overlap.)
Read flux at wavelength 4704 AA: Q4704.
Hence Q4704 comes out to 19.3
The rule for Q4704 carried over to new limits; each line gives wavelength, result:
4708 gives 17.1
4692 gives 18.5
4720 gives 20.2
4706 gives 21.2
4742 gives 19.3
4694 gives 17.3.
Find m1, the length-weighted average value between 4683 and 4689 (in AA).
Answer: 18.9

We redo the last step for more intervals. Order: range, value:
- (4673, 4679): 18.2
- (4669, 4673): 19.4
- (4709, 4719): 18.3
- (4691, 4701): 19.1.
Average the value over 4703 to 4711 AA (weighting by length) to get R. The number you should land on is 18.7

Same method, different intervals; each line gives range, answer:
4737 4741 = 19.8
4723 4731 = 19.2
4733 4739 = 18.6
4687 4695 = 18.2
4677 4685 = 18.8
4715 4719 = 17.1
